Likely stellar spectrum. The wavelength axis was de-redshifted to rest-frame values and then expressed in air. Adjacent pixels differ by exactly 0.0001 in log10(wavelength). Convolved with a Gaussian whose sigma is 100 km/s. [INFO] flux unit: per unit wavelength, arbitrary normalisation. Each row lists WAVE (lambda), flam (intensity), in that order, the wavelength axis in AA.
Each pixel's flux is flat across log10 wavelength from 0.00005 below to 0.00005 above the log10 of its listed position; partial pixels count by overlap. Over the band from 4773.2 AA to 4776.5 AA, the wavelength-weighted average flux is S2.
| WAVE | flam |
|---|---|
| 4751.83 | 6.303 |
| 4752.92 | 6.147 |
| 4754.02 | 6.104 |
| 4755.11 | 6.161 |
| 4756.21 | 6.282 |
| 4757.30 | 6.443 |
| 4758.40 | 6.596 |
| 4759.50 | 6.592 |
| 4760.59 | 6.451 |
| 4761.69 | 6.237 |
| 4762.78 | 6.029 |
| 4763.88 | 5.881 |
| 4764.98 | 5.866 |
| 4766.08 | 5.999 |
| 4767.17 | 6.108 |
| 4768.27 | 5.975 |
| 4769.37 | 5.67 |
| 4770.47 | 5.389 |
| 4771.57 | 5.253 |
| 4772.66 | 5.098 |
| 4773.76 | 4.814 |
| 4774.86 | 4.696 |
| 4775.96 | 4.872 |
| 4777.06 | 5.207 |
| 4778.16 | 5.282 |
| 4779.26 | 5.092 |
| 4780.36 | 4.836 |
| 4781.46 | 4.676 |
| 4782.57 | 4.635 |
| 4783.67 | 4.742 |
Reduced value 4.79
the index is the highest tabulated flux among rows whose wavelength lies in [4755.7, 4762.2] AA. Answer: 6.596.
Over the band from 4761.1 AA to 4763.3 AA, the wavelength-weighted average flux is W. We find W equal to 6.15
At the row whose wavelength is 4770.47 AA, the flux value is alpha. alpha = 5.389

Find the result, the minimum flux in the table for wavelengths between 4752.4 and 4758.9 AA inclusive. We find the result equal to 6.104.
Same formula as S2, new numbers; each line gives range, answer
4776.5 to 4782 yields 5.02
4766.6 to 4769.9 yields 5.93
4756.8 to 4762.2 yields 6.46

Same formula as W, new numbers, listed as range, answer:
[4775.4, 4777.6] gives 5.04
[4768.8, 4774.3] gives 5.25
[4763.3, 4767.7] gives 5.96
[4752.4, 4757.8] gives 6.23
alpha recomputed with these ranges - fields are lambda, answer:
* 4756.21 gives 6.282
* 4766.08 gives 5.999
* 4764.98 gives 5.866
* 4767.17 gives 6.108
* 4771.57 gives 5.253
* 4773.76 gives 4.814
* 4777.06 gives 5.207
